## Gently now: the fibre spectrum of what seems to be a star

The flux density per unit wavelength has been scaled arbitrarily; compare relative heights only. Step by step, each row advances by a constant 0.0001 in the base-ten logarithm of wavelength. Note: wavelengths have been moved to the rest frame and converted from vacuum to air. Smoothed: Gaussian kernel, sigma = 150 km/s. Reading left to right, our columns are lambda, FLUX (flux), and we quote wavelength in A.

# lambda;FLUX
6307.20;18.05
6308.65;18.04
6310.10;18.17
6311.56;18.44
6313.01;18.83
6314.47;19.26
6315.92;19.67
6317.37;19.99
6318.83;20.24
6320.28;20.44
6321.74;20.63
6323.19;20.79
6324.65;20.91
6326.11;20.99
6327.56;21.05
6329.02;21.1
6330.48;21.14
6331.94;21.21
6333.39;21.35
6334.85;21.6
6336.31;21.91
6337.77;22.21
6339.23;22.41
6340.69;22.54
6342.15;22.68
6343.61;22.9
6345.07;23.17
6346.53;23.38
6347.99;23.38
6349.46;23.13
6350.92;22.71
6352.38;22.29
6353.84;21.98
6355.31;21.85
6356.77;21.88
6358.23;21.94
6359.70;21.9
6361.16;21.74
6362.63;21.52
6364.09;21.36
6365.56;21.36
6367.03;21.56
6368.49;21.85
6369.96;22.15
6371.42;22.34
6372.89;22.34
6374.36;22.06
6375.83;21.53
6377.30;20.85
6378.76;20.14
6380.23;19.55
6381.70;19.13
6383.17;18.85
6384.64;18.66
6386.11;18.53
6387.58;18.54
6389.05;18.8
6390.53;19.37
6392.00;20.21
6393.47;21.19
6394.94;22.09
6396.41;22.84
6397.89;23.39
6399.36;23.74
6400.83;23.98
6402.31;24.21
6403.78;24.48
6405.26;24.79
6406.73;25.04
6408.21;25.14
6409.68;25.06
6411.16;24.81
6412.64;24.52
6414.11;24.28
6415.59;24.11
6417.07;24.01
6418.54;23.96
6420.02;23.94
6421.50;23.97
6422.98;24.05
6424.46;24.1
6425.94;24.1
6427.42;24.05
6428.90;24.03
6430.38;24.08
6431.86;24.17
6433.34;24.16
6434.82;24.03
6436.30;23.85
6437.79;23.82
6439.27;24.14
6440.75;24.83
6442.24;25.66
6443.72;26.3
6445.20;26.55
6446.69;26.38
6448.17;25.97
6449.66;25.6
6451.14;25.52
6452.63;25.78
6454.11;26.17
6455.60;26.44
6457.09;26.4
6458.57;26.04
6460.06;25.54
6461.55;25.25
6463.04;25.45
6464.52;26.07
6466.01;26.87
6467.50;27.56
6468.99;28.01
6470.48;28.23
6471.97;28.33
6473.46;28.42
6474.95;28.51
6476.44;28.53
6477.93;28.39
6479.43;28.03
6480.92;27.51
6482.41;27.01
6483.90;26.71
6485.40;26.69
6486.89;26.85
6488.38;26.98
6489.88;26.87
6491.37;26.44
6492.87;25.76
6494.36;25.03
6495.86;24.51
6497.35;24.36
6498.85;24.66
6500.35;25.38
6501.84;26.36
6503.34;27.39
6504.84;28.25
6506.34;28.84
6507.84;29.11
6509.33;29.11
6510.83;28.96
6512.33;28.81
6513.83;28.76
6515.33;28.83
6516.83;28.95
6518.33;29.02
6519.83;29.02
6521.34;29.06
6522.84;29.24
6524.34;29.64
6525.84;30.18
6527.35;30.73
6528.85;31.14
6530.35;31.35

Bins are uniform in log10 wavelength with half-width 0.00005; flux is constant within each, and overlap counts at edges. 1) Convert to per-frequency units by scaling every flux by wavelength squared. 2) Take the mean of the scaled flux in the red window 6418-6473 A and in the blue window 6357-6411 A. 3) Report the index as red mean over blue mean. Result 1.19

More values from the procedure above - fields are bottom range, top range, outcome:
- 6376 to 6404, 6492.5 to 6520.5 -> 1.36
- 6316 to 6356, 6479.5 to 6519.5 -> 1.32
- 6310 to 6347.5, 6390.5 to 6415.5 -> 1.15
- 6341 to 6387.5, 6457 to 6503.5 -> 1.29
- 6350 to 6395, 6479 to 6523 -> 1.36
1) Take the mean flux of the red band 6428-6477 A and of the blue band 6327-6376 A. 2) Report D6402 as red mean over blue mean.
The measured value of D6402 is 1.2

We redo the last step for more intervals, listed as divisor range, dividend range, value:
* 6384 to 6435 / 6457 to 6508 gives 1.16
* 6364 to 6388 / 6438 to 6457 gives 1.25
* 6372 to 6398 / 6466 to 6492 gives 1.35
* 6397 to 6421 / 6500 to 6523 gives 1.17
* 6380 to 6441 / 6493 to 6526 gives 1.21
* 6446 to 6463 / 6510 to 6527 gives 1.13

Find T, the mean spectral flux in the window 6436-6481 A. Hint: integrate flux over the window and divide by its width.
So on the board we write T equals 26.5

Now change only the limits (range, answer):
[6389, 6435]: 23.7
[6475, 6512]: 27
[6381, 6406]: 21.3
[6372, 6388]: 20.1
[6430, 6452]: 25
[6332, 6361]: 22.3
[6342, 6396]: 21.3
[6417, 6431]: 24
